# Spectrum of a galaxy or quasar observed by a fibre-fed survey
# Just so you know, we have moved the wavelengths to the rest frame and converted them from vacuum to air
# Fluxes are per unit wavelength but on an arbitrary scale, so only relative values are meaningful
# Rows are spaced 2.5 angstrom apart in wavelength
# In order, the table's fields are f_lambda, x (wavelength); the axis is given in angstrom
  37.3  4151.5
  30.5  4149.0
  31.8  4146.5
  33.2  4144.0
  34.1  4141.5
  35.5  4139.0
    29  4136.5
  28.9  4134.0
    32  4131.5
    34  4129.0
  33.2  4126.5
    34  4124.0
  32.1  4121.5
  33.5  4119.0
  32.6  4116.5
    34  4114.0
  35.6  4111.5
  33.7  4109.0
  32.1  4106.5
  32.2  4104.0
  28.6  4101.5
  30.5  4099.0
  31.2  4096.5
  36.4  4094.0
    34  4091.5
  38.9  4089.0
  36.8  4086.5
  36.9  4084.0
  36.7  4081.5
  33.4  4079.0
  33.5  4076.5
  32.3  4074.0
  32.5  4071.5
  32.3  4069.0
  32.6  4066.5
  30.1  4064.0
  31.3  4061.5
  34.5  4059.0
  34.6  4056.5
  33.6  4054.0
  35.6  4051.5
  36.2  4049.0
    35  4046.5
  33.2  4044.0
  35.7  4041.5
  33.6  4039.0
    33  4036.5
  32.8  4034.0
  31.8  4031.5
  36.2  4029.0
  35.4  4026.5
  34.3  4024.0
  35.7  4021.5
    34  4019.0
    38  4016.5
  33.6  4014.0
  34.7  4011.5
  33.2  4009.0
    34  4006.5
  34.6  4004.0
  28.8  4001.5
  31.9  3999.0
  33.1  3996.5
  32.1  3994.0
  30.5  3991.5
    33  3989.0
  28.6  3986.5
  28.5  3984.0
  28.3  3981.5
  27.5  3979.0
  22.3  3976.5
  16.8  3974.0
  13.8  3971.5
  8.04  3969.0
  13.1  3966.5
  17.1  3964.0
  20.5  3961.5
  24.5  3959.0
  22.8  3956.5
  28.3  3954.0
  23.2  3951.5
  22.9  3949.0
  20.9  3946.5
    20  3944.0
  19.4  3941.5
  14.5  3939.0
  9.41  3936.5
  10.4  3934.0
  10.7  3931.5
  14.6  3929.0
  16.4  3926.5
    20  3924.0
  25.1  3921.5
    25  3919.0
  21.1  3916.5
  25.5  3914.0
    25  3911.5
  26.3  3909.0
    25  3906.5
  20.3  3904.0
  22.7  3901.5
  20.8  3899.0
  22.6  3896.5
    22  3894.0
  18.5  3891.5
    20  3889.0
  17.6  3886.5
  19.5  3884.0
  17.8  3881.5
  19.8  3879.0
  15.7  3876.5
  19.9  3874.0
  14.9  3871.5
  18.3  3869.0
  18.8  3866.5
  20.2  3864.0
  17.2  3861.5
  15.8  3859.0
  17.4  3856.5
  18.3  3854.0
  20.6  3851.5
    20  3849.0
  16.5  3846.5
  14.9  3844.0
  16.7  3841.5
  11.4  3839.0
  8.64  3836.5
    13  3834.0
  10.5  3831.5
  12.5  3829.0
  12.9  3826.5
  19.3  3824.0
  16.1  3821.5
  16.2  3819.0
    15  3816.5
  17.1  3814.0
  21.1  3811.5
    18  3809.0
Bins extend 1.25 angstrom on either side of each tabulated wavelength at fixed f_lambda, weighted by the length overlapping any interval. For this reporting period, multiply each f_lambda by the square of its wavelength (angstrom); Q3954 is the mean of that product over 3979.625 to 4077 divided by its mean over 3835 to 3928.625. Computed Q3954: 1.84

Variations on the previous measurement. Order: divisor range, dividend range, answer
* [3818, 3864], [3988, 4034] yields 2.35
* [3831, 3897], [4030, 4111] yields 2.16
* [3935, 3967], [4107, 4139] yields 1.80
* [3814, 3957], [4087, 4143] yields 2.01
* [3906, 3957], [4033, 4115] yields 1.79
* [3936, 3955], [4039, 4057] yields 1.82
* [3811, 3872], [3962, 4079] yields 2.09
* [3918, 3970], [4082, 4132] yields 1.98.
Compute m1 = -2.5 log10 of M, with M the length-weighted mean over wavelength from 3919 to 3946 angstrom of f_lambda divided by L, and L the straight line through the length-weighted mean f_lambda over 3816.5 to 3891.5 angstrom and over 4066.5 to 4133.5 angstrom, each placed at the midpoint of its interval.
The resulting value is 0.301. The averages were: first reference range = 16.6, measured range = 16.6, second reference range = 33.5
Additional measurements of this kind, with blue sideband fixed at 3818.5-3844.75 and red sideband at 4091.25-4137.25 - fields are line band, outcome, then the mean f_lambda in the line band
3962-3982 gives 0.27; 18.1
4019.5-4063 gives -0.23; 34.2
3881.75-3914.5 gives -0.19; 21.8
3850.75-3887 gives -0.12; 18.1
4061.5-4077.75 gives -0.09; 32.1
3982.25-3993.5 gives -0.24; 30.2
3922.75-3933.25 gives 0.30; 15.2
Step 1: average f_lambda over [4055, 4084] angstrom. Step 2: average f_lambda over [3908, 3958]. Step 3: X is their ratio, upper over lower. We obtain 1.66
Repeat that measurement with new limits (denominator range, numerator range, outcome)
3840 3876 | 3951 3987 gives 1.21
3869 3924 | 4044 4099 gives 1.62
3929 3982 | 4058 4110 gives 1.80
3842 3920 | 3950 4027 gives 1.39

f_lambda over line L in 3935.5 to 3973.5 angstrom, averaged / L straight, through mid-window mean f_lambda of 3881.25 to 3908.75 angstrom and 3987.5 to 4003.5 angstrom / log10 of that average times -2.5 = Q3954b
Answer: 0.41 mag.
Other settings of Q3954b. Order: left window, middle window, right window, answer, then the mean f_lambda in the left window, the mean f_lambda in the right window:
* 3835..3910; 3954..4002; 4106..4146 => 0.02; 18.6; 33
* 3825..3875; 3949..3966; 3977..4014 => 0.21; 15.9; 31.2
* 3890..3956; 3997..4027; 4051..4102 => -0.20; 20.4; 33.7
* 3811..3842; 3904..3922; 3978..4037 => -0.06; 14.4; 32.7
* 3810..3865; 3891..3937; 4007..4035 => 0.16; 16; 34.5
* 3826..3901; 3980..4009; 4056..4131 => -0.18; 17.2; 33.4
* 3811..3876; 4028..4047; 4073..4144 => -0.17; 16.2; 33.4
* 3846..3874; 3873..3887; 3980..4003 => 0.09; 18.1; 30.5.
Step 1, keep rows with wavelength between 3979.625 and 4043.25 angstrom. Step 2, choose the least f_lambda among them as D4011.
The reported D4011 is 28.3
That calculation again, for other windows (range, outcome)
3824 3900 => 8.64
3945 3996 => 8.04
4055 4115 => 28.6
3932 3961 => 9.41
